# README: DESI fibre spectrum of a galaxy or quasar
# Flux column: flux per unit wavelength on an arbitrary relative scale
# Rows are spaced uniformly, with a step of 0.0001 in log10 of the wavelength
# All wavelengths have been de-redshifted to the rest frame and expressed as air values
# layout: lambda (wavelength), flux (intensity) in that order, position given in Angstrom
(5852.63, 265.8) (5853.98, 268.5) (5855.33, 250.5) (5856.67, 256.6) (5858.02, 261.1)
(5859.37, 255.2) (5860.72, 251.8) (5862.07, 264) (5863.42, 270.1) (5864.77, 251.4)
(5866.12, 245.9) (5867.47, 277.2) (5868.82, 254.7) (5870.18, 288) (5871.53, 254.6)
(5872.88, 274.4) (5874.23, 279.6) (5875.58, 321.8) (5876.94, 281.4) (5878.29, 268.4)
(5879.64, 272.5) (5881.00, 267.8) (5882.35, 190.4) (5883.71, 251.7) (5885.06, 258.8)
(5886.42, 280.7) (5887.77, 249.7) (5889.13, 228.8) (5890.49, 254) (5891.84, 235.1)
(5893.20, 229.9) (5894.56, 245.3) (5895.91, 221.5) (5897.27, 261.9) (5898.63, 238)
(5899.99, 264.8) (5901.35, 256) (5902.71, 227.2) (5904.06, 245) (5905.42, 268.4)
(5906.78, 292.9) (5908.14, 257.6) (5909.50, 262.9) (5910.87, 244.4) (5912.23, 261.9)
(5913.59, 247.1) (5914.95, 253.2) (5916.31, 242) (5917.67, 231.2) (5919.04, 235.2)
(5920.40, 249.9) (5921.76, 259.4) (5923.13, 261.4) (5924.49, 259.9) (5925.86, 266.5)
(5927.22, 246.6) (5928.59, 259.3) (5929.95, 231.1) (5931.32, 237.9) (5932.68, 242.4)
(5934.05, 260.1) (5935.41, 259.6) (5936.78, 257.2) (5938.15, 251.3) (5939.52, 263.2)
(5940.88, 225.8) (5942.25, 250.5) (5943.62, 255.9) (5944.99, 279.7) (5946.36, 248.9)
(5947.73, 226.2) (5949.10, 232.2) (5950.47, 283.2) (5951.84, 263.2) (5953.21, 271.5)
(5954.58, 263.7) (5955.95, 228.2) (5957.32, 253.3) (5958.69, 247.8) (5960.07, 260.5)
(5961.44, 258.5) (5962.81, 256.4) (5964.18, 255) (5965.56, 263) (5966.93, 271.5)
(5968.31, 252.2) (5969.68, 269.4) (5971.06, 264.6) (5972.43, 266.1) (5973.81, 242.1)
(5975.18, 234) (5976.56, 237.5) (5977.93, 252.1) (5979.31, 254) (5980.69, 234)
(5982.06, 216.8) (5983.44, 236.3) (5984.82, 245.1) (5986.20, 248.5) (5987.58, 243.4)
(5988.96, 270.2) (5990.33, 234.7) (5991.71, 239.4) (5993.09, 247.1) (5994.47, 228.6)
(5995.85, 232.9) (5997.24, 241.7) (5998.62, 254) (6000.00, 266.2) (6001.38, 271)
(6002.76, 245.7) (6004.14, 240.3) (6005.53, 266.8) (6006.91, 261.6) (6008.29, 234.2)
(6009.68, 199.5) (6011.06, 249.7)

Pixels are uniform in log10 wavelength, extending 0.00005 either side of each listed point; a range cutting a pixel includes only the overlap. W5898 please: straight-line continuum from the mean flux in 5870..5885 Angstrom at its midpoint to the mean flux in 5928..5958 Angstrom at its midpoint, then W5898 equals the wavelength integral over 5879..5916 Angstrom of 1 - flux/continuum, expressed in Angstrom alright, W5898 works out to 1.70 Angstrom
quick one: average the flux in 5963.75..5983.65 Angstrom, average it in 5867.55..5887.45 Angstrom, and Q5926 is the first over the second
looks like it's 0.9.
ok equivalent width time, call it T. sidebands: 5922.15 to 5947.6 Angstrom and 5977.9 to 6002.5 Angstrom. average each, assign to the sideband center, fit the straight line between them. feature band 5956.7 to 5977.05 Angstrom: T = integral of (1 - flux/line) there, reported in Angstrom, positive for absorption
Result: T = -0.6 Angstrom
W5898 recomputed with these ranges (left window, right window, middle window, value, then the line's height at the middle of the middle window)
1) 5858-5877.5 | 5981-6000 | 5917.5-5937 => 0.4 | 256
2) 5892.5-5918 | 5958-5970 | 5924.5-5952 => 0.3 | 255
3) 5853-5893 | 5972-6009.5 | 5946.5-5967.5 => -0.5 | 250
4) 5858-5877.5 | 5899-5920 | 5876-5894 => 0.7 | 262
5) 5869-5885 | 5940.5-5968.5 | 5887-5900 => 1.1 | 265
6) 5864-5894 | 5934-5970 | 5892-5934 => 1.3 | 258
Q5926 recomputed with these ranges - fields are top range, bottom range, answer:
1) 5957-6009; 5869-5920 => 0.98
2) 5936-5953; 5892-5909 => 1.01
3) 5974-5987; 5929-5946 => 0.95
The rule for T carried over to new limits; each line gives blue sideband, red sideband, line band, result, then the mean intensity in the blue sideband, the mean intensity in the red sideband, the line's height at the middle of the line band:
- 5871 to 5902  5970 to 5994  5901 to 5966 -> -0.6 Angstrom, 256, 245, 251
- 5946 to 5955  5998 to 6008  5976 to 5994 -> 1.0 Angstrom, 256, 257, 257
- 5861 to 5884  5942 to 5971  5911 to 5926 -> 0.6 Angstrom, 265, 257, 261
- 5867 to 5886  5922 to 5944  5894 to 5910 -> 0.4 Angstrom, 267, 252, 260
